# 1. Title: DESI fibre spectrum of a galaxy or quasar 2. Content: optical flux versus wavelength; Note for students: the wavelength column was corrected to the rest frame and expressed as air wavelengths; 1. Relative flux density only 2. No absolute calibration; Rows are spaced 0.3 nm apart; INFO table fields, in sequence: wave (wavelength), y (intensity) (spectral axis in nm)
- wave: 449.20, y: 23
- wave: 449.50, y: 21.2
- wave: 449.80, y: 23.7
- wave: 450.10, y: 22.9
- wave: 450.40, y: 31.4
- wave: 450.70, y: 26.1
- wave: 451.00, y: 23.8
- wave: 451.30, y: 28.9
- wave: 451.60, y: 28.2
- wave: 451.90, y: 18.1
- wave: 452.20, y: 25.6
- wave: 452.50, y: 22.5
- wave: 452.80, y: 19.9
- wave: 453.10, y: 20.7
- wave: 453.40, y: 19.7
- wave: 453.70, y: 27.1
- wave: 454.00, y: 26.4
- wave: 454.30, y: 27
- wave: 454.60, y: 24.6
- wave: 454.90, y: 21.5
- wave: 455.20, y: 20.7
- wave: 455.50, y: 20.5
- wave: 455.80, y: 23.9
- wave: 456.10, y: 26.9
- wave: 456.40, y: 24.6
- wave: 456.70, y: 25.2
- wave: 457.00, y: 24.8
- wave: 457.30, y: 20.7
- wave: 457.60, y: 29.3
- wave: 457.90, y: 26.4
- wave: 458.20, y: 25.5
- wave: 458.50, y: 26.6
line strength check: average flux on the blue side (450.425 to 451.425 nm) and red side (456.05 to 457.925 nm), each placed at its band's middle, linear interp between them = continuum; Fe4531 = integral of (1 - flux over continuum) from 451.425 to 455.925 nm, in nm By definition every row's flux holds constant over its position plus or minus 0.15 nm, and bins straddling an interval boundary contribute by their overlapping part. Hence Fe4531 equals 0.52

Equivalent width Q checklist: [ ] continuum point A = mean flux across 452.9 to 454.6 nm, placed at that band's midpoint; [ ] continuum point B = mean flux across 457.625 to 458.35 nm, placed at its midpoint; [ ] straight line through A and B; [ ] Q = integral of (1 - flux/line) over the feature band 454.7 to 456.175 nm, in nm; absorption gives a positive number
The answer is 0.15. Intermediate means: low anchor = 24.1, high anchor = 26.5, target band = 22.6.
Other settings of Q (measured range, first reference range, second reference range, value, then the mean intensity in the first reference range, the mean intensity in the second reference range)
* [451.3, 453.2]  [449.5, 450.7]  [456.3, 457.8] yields 0.17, 25.4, 25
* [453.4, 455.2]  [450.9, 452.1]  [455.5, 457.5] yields 0.00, 24.8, 24.2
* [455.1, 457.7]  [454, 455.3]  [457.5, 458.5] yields 0.15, 23.9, 26.9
